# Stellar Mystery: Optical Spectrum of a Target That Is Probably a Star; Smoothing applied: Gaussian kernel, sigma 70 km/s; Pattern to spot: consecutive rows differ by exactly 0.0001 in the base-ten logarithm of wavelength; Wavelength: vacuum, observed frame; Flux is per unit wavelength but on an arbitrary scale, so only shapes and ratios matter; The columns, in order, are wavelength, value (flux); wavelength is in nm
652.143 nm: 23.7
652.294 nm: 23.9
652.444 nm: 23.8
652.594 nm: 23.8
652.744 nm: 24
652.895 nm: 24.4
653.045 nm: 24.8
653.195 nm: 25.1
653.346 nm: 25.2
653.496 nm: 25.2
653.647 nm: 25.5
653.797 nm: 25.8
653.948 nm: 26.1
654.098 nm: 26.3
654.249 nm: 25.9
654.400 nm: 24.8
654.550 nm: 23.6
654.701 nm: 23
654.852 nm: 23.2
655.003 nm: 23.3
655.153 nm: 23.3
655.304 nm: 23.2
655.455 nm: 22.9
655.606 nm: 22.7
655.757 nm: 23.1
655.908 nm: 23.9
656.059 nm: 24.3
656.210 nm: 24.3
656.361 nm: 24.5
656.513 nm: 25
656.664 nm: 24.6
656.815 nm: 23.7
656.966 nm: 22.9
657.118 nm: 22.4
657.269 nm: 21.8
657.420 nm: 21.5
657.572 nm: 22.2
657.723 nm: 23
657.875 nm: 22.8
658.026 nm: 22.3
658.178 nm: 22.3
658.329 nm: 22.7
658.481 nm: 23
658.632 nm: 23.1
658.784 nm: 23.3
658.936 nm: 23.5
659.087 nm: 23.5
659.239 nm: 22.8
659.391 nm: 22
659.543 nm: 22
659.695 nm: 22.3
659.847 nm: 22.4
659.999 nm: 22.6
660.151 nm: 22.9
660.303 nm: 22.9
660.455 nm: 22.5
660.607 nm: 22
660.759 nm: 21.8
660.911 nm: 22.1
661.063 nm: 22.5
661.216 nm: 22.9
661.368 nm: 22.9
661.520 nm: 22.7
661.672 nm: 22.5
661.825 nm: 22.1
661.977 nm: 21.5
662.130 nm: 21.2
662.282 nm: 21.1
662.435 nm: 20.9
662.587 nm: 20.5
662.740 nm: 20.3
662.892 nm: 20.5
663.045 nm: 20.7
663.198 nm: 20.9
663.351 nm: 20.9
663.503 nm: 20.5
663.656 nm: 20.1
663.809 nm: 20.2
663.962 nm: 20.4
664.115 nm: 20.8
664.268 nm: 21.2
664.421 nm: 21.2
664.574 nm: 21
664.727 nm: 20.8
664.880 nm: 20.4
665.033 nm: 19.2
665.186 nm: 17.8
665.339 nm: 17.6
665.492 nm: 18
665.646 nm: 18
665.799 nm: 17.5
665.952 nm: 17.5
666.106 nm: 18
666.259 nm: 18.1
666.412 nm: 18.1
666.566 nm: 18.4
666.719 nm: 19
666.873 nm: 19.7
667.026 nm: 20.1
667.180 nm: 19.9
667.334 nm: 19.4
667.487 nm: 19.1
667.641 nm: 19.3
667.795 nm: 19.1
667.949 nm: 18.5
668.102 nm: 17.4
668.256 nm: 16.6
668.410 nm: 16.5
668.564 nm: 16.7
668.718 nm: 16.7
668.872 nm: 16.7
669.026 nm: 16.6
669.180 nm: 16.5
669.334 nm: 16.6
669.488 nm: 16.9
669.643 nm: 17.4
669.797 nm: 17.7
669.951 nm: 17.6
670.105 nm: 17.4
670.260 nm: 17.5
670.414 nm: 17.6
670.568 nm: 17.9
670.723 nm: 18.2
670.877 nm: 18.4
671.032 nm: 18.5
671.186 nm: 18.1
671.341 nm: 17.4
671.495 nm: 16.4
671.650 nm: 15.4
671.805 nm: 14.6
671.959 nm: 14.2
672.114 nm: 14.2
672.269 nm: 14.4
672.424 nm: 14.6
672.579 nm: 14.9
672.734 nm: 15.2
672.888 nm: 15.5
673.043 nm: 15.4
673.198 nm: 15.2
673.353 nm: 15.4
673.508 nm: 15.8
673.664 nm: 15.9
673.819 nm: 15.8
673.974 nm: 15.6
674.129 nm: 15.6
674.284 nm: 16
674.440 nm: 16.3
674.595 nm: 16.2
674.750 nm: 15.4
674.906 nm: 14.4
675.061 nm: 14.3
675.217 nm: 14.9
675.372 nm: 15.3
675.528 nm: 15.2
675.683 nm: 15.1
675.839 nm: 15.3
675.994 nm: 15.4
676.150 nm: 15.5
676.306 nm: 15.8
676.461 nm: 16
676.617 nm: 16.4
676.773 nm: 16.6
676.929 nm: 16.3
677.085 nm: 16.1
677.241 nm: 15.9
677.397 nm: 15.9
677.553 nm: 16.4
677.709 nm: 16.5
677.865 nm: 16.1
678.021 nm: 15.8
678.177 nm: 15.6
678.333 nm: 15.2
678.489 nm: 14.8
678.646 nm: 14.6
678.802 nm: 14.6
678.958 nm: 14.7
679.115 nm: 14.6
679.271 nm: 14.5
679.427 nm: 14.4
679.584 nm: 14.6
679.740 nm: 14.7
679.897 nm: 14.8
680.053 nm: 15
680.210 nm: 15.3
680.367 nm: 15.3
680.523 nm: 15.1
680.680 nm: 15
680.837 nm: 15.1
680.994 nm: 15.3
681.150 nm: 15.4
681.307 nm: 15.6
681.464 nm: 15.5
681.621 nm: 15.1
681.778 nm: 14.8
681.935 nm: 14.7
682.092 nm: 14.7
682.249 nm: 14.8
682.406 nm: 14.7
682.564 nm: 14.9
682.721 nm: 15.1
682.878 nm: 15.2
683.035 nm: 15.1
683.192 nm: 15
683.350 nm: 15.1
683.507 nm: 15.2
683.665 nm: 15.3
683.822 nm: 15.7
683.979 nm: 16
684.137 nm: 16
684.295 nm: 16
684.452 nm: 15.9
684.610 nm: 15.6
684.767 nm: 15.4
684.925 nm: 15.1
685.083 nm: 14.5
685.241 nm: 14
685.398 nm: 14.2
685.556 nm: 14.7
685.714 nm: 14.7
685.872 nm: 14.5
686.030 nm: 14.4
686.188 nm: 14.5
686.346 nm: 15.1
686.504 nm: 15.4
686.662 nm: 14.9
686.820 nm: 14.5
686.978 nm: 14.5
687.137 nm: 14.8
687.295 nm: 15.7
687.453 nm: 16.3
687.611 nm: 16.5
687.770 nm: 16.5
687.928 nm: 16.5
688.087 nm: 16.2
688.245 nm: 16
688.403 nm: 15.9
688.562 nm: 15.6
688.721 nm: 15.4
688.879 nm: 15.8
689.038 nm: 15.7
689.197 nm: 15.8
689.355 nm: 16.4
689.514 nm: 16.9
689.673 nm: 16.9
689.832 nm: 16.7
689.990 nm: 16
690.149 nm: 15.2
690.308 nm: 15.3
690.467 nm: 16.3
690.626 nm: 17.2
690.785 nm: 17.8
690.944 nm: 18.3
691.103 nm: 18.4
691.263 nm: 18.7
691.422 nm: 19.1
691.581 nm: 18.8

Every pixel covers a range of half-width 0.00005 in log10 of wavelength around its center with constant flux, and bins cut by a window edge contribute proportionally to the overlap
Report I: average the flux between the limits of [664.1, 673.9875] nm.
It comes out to 17.5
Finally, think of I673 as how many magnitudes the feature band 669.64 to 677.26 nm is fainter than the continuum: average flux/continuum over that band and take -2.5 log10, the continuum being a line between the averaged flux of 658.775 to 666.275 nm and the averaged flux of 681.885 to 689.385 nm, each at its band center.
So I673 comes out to 0.15 mag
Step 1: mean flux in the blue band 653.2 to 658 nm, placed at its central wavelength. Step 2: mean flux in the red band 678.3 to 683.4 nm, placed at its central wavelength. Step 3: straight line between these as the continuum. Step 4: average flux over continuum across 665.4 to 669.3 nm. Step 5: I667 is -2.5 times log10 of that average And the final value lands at 0.10 mag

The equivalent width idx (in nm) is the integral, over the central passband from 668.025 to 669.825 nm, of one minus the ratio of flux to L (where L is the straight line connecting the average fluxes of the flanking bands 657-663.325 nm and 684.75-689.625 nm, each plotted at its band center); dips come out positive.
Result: 0.28 nm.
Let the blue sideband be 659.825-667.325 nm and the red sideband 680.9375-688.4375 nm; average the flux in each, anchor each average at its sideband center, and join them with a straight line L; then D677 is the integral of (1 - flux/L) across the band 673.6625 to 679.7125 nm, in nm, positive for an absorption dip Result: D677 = 0.62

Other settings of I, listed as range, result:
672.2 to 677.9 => 15.6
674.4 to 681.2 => 15.4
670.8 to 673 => 15.8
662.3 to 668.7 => 19.3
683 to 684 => 15.3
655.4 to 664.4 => 22.3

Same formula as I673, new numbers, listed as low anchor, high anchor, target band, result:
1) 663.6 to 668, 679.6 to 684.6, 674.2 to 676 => 0.110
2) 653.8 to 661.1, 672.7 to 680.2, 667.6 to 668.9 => 0.079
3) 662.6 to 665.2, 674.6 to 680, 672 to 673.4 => 0.146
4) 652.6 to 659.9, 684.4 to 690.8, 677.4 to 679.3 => 0.171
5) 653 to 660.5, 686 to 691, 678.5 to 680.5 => 0.219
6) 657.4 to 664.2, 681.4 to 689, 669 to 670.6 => 0.132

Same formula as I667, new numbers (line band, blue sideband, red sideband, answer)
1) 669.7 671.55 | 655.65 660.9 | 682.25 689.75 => 0.106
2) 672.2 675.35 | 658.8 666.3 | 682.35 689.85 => 0.194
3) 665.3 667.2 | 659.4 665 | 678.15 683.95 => 0.094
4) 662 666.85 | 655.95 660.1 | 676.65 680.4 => 0.049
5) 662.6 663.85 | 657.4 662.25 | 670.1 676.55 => 0.016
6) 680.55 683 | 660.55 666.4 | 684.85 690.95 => 0.121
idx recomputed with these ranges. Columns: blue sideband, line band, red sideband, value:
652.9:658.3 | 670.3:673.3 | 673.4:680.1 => 0.22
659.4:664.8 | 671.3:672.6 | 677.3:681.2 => 0.21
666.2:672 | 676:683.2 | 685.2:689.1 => 0.44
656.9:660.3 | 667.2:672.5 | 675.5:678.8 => 0.39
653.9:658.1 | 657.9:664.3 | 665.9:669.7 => -0.23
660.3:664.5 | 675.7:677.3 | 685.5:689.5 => 0.19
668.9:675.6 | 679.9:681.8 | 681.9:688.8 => 0.04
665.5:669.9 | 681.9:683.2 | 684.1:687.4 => 0.05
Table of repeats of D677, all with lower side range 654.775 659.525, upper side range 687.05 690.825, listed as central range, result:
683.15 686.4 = 0.372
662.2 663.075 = 0.050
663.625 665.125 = 0.071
